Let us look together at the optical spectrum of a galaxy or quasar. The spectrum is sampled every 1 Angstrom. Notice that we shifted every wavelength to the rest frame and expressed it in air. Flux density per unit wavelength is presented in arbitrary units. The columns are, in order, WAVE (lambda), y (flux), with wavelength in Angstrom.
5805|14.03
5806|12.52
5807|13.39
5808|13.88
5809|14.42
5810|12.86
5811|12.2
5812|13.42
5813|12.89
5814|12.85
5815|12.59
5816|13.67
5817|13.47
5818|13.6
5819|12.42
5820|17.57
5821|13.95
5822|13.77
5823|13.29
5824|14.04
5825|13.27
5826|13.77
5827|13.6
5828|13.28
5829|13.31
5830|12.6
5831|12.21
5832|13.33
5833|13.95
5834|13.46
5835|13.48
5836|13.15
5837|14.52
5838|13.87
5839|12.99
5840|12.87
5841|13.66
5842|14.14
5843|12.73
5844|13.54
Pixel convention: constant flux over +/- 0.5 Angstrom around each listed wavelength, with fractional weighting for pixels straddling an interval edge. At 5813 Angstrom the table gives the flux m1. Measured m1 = 12.89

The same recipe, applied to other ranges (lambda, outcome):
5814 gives 12.85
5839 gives 12.99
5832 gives 13.33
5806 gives 12.52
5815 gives 12.59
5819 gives 12.42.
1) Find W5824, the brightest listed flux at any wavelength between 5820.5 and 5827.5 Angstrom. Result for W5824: 14.04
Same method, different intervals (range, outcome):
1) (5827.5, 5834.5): 13.95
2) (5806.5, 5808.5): 13.88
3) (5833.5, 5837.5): 14.52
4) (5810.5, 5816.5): 13.67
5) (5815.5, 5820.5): 17.57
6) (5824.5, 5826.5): 13.77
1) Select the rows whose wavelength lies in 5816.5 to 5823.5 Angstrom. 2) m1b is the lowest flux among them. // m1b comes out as 12.42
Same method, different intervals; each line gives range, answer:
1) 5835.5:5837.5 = 13.15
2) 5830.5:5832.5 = 12.21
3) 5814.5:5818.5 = 12.59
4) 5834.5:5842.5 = 12.87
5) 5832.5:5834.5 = 13.46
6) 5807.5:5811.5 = 12.2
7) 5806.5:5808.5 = 13.39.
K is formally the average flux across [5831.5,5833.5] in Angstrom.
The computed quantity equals 13.6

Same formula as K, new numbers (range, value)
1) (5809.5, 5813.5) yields 12.8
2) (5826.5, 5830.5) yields 13.2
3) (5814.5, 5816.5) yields 13.1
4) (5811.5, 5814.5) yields 13.1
